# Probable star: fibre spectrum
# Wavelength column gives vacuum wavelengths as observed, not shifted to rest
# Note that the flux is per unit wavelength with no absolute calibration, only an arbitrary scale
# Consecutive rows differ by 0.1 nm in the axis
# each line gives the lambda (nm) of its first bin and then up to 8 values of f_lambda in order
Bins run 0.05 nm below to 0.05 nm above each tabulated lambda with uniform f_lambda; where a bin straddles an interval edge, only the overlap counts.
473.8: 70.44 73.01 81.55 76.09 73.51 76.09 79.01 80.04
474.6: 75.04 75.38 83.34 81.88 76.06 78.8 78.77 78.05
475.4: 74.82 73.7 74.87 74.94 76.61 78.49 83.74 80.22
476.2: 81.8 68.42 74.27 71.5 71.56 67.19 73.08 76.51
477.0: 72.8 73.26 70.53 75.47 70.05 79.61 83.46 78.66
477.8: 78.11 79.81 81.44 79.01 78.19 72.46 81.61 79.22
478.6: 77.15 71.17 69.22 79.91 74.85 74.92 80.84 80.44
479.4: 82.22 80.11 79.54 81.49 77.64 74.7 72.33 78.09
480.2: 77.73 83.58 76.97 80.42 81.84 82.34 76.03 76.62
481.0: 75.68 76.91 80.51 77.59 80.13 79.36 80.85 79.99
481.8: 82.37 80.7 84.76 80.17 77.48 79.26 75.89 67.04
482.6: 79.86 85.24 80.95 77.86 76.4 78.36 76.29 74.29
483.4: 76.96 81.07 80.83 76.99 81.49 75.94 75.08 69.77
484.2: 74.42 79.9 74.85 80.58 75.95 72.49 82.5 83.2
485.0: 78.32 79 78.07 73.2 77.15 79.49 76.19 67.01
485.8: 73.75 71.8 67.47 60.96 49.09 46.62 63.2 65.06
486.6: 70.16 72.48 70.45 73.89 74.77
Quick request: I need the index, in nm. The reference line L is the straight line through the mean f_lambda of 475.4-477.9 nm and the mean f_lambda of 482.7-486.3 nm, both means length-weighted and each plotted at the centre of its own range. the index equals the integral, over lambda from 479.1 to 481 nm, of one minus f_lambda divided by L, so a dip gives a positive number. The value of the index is -0.09 nm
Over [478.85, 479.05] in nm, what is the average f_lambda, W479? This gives 77.4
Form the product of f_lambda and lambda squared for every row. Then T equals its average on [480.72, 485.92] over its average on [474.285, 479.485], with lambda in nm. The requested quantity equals 1.04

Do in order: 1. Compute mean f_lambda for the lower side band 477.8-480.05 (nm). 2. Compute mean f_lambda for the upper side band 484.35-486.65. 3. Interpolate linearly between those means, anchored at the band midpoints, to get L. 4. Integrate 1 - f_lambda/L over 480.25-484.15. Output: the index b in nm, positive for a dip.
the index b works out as -0.21 nm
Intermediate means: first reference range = 77.7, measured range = 78.6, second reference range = 71.6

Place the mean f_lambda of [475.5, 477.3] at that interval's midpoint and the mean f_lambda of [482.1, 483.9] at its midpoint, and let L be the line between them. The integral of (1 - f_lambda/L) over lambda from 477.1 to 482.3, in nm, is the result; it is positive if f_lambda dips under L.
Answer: -0.13 nm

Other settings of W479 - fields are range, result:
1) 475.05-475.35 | 78.5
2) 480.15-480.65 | 80.1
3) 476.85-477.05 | 74.7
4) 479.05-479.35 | 78.7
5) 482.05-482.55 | 76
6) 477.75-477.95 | 79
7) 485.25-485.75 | 74.6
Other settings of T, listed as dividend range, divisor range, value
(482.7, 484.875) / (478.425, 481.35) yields 1.01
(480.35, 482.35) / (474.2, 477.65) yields 1.07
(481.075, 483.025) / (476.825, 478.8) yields 1.05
